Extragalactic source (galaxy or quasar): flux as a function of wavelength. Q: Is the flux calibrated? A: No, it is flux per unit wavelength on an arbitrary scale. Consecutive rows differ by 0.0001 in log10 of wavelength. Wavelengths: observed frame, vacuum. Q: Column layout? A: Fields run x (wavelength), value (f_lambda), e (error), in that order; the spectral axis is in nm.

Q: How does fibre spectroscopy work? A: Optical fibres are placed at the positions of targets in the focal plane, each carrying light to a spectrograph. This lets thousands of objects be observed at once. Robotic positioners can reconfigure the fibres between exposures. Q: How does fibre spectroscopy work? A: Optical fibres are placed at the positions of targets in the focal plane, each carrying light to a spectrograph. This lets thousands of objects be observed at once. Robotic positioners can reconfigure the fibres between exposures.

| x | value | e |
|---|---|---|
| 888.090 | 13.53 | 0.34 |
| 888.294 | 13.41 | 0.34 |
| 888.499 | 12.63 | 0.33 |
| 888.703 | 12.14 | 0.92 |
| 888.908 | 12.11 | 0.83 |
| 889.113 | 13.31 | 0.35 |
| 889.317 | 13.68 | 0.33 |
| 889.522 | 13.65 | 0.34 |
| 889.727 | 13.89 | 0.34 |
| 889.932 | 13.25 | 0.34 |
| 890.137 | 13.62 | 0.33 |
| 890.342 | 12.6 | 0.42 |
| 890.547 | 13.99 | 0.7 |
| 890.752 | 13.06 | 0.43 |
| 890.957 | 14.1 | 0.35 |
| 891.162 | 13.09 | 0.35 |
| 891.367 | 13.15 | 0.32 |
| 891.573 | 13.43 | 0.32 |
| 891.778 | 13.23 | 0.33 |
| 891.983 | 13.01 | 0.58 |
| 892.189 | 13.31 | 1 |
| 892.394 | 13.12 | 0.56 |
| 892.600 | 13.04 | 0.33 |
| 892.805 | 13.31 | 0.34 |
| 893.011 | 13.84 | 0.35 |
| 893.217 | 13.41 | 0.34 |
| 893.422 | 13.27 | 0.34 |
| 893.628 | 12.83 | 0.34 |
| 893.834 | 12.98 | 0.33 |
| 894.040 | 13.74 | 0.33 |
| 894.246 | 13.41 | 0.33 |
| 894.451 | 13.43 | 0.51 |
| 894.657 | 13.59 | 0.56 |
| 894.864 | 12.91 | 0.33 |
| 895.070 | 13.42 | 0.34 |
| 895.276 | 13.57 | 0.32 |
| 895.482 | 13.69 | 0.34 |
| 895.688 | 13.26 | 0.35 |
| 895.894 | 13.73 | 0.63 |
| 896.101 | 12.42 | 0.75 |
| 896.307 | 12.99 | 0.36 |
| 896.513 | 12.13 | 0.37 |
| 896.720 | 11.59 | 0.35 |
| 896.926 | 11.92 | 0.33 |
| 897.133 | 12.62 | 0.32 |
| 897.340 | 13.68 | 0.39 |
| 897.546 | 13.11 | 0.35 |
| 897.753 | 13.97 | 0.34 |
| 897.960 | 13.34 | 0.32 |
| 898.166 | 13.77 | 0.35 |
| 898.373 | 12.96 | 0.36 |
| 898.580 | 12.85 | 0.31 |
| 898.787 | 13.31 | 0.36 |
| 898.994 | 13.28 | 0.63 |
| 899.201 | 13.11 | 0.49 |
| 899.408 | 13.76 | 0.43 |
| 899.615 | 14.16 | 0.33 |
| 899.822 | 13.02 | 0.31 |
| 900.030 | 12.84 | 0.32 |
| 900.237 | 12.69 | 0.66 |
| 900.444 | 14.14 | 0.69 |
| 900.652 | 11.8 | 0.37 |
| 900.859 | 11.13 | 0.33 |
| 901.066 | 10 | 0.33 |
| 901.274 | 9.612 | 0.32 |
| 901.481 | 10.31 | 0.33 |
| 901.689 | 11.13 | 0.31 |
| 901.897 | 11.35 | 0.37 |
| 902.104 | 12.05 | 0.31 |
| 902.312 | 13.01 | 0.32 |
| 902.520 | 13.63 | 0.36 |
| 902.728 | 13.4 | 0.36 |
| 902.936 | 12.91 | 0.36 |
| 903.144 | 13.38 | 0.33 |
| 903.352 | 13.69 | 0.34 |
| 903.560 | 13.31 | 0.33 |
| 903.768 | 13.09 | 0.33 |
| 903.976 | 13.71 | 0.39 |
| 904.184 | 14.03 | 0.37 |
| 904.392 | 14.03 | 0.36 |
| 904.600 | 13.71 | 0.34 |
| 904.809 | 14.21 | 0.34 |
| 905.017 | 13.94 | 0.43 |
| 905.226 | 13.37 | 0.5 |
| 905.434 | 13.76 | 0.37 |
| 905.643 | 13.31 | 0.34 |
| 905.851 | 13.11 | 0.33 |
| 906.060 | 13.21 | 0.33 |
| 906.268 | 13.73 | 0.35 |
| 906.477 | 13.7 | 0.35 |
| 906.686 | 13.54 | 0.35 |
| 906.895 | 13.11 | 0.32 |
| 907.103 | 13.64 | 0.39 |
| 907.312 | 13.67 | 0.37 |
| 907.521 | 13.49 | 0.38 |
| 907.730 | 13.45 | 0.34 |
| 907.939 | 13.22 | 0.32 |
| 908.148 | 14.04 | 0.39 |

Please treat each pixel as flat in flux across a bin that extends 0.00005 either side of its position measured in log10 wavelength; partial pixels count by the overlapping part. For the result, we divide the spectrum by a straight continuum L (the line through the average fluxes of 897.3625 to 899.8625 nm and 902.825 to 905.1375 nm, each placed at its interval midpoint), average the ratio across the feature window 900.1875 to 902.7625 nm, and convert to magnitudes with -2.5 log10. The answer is 0.15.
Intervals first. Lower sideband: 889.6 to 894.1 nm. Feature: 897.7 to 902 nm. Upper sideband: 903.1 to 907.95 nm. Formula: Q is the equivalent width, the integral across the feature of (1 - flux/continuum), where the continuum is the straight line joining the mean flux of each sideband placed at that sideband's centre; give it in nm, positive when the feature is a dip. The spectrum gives 0.314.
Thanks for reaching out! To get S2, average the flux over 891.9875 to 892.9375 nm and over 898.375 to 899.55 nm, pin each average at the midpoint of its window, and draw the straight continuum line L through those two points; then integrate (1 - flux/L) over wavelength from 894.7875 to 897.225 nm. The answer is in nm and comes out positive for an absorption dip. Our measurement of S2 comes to 0.07 nm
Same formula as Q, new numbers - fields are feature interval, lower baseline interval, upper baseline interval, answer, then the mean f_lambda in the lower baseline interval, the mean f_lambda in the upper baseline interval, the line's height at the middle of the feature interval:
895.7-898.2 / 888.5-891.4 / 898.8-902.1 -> -0.078 nm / 13.2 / 12.2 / 12.5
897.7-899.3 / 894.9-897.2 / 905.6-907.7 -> -0.038 nm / 12.9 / 13.5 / 13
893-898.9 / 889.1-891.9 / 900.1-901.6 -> -0.375 nm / 13.4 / 11.4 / 12.4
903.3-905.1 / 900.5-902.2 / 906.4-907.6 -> -0.215 nm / 11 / 13.5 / 12.3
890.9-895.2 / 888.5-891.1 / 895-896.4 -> -0.009 nm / 13.3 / 13.3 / 13.3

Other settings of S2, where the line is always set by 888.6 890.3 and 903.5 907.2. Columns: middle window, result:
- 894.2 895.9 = -0.01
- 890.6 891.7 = -0.01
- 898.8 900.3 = 0.02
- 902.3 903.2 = 0.02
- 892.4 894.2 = 0.00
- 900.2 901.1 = 0.10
